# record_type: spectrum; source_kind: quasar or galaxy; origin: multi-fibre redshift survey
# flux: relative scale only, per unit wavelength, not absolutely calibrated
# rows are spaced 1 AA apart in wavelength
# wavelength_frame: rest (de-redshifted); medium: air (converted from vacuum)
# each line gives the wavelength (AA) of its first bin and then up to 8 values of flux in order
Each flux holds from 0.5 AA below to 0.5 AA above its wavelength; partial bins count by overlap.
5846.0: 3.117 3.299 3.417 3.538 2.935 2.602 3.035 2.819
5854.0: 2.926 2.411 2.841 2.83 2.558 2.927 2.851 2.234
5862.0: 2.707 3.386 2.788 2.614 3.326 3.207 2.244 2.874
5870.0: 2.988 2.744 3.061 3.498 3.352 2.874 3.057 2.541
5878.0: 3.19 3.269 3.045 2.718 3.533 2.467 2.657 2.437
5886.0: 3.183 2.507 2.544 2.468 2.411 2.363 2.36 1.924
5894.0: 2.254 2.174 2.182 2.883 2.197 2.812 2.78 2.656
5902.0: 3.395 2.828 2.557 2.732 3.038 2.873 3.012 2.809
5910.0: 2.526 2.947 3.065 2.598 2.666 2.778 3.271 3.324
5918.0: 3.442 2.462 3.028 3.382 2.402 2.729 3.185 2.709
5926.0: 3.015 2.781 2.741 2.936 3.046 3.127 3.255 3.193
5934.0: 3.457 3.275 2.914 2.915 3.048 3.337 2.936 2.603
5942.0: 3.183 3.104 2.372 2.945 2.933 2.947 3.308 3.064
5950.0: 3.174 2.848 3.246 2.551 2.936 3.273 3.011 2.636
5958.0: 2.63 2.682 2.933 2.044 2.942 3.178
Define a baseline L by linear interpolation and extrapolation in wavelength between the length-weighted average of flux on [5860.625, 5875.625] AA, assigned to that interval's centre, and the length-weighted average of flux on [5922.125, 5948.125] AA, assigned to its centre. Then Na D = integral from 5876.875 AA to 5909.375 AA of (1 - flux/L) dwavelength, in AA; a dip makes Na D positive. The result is 2.87 AA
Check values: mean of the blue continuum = 2.93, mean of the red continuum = 2.99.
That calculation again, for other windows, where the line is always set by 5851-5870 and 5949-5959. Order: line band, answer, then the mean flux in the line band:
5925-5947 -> -0.8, 3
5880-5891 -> 0.6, 2.69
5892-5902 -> 1.3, 2.47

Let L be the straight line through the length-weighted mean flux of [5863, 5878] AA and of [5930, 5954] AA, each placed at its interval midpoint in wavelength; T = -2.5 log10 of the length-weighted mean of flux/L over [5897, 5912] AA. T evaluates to 0.07 mag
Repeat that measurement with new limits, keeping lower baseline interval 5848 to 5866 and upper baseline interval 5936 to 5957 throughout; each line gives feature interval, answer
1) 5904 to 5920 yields 0.01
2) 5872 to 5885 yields -0.04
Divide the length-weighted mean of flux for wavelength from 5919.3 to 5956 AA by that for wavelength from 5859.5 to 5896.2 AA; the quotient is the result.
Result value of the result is 1.08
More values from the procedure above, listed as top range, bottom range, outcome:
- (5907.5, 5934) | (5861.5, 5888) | 1.01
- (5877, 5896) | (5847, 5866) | 0.91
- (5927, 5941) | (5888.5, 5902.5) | 1.23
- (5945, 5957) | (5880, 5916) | 1.12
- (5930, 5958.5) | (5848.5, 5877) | 1.04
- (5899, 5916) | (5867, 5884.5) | 0.96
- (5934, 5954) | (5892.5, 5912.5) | 1.12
